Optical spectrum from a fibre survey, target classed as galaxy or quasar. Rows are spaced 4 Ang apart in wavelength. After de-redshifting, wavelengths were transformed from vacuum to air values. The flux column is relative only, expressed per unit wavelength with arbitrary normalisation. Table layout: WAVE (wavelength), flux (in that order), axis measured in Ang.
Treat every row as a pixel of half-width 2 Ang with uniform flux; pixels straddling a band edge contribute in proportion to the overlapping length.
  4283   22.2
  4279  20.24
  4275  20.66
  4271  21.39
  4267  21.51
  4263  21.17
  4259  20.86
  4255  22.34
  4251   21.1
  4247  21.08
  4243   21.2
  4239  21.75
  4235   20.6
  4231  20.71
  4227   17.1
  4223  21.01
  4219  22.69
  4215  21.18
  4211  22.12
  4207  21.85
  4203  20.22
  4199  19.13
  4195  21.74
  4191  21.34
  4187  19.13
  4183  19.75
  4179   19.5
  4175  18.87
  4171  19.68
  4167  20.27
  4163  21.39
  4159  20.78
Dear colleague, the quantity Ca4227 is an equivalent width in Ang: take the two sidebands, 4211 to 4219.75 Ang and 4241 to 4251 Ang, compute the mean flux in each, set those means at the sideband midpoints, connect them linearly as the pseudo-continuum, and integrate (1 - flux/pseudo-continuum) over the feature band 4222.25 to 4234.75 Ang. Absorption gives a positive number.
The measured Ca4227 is 1.1 Ang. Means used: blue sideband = 21.9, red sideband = 21.1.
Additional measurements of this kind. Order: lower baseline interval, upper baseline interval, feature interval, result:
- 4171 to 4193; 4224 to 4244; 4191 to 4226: -2.0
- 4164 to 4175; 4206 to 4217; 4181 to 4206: 0.8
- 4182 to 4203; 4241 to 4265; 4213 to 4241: 0.2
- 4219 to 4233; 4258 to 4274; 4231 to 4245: -0.5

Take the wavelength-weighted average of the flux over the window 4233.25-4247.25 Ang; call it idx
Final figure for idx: 21.2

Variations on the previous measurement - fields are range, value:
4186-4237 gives 20.7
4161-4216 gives 20.4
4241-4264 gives 21.3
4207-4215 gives 21.8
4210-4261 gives 21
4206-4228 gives 21.1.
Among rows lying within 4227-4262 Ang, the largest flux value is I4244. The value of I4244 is 22.34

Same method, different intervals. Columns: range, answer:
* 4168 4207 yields 21.85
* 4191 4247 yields 22.69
